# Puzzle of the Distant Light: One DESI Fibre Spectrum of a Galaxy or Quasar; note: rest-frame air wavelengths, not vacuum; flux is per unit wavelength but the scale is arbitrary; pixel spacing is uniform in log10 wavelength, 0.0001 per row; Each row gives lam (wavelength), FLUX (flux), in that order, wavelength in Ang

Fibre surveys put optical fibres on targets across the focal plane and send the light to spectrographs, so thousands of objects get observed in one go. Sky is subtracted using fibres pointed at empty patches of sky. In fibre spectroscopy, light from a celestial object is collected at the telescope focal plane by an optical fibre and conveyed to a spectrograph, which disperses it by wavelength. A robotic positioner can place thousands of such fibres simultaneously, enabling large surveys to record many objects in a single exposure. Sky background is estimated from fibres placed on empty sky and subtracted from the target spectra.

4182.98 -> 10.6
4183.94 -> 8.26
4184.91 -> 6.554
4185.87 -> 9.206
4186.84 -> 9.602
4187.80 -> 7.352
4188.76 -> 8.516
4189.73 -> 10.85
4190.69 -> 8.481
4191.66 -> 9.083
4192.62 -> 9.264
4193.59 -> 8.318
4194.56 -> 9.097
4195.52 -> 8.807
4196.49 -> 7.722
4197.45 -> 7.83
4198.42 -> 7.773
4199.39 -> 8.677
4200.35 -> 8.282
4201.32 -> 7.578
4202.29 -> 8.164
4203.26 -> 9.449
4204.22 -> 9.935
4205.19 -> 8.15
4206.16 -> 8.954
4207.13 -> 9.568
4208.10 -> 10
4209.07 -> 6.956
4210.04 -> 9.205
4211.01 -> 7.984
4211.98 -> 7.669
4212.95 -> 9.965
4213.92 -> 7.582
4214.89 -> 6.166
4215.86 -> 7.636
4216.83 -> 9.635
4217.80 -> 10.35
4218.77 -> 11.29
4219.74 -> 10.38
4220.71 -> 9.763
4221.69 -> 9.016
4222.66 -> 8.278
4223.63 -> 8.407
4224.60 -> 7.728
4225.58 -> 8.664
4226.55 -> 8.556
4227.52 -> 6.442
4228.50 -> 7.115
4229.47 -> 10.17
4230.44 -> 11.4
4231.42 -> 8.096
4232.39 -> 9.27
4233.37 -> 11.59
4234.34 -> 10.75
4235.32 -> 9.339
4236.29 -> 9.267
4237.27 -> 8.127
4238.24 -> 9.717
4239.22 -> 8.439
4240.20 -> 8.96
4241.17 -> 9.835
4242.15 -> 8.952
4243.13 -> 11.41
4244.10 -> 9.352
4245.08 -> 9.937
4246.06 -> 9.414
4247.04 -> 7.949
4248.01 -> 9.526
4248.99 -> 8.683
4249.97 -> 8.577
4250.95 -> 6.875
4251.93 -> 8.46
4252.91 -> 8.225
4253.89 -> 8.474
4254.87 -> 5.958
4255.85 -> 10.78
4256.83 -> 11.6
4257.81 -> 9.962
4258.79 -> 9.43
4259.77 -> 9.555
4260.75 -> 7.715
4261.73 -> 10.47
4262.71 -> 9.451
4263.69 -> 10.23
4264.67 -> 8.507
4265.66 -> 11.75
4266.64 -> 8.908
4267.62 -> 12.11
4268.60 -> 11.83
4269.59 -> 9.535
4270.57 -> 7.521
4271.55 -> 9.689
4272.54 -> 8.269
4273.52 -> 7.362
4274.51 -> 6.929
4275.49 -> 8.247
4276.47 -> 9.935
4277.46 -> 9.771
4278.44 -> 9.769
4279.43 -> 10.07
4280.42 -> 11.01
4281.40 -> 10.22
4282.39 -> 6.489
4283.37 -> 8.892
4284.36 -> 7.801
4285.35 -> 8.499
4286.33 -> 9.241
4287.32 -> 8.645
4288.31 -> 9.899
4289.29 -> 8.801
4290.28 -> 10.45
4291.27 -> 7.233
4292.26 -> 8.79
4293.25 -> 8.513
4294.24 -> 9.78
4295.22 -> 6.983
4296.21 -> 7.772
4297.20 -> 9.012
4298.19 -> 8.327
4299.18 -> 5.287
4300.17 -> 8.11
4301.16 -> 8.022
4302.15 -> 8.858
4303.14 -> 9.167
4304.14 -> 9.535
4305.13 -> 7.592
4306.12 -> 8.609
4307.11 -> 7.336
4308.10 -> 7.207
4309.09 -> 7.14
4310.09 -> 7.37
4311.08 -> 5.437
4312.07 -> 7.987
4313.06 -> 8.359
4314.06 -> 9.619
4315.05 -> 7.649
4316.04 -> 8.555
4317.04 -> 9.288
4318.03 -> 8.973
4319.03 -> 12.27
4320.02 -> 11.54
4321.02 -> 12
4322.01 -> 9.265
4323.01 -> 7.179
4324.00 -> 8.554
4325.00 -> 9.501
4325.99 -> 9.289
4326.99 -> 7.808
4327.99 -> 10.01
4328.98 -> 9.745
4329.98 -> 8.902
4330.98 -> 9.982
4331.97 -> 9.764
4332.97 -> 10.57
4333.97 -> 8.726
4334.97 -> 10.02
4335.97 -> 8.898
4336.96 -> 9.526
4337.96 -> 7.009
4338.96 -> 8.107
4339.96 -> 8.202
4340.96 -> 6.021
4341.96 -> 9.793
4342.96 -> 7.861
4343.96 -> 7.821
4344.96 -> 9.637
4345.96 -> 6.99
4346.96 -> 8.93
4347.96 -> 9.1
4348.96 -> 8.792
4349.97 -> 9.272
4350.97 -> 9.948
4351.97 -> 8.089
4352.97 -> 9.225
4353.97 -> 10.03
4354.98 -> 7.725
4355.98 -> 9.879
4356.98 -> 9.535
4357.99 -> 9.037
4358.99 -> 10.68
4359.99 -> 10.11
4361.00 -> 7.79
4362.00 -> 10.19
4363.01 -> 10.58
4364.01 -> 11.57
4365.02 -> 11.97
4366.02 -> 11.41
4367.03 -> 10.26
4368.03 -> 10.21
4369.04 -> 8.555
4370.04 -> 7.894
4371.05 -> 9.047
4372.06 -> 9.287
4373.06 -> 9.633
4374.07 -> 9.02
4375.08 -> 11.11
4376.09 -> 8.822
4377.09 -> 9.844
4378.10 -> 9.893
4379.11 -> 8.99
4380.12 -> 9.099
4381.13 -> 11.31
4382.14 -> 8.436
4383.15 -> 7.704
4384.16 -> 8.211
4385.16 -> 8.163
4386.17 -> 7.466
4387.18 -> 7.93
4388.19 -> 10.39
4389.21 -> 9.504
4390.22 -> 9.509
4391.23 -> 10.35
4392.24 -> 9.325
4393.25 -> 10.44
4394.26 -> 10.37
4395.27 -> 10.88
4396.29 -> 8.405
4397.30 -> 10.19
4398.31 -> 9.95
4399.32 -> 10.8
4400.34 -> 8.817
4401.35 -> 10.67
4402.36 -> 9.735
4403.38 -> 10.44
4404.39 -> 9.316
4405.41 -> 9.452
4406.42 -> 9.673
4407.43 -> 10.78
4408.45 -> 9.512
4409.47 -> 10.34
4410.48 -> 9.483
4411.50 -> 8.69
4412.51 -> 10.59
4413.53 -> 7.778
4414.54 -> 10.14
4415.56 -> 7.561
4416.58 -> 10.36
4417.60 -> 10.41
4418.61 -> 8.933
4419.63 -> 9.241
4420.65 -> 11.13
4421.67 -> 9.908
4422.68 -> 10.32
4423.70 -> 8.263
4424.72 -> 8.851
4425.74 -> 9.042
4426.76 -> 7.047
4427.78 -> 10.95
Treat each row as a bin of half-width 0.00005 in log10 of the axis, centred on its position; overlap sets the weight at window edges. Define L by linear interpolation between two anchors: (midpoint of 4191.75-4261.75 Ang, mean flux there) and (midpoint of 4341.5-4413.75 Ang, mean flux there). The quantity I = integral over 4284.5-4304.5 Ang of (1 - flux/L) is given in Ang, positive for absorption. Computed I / 1.4 Ang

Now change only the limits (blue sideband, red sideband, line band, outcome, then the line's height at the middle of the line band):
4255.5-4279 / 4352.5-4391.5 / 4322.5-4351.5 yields 2.1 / 9.51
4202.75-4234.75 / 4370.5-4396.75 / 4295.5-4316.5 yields 2.8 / 9.17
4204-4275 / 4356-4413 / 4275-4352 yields 5.1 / 9.39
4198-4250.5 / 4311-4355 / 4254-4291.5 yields -1.3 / 8.97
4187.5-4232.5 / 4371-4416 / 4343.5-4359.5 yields 0.5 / 9.32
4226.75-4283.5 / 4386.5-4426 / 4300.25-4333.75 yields 2.0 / 9.42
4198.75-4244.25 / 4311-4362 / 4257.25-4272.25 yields -1.3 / 9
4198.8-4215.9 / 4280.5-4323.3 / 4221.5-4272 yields -4.3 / 8.51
